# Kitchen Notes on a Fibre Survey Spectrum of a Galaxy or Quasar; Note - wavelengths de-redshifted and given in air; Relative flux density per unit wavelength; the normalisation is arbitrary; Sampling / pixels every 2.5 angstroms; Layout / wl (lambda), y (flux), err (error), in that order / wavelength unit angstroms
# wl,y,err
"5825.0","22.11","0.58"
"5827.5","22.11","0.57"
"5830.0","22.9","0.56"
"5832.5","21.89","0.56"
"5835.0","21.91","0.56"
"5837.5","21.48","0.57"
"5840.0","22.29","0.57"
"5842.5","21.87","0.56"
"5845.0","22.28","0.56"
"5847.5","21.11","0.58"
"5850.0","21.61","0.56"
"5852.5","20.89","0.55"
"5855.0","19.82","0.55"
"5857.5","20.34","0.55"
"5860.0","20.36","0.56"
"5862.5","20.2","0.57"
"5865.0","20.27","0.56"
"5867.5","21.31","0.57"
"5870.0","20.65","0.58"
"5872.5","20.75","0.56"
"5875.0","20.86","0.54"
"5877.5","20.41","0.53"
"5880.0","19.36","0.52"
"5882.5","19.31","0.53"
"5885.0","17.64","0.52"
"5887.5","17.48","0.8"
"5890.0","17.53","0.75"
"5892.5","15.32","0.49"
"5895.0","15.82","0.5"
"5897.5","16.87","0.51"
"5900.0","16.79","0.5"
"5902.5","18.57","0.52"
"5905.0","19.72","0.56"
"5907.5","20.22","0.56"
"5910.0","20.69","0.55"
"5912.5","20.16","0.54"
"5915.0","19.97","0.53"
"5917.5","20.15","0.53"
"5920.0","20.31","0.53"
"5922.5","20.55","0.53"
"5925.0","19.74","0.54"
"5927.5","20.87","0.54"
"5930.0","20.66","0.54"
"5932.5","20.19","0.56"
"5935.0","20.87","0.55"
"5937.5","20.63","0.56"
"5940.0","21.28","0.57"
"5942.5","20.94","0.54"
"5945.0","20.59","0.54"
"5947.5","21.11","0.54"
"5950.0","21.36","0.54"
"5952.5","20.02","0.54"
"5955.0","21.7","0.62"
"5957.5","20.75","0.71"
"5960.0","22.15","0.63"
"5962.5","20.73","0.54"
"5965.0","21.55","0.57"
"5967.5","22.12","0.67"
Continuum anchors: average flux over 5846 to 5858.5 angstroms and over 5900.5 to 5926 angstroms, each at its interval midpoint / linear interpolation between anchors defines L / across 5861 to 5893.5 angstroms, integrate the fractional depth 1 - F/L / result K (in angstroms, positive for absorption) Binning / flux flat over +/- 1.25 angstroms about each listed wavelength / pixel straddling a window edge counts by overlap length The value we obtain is 1.7 angstroms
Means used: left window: 20.8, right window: 19.9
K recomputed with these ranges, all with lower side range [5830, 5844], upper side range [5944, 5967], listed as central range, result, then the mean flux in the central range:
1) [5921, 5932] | 0.5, 20.4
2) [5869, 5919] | 6.2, 18.9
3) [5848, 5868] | 1.1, 20.6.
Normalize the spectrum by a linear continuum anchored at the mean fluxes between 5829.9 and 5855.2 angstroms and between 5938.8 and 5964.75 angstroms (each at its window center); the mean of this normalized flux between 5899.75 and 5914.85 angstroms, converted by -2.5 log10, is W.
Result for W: 0.09 mag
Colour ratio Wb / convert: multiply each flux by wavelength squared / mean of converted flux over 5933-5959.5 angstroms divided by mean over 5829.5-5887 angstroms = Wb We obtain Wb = 1.04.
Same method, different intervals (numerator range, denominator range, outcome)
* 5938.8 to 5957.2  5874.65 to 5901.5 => 1.20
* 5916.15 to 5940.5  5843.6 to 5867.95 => 1.01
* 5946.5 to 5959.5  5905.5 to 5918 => 1.06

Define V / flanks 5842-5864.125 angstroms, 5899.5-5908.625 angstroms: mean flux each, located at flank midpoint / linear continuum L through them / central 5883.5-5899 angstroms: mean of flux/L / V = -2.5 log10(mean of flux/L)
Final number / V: 0.16 mag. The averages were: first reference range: 20.9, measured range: 16.8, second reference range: 19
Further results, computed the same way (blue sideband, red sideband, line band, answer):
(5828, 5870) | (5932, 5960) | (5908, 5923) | 0.04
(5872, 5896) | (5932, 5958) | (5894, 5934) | 0.01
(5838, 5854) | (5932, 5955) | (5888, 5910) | 0.19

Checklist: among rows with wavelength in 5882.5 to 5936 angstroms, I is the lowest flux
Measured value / 15.32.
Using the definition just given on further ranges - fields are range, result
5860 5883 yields 19.31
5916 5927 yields 19.74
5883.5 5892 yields 17.48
